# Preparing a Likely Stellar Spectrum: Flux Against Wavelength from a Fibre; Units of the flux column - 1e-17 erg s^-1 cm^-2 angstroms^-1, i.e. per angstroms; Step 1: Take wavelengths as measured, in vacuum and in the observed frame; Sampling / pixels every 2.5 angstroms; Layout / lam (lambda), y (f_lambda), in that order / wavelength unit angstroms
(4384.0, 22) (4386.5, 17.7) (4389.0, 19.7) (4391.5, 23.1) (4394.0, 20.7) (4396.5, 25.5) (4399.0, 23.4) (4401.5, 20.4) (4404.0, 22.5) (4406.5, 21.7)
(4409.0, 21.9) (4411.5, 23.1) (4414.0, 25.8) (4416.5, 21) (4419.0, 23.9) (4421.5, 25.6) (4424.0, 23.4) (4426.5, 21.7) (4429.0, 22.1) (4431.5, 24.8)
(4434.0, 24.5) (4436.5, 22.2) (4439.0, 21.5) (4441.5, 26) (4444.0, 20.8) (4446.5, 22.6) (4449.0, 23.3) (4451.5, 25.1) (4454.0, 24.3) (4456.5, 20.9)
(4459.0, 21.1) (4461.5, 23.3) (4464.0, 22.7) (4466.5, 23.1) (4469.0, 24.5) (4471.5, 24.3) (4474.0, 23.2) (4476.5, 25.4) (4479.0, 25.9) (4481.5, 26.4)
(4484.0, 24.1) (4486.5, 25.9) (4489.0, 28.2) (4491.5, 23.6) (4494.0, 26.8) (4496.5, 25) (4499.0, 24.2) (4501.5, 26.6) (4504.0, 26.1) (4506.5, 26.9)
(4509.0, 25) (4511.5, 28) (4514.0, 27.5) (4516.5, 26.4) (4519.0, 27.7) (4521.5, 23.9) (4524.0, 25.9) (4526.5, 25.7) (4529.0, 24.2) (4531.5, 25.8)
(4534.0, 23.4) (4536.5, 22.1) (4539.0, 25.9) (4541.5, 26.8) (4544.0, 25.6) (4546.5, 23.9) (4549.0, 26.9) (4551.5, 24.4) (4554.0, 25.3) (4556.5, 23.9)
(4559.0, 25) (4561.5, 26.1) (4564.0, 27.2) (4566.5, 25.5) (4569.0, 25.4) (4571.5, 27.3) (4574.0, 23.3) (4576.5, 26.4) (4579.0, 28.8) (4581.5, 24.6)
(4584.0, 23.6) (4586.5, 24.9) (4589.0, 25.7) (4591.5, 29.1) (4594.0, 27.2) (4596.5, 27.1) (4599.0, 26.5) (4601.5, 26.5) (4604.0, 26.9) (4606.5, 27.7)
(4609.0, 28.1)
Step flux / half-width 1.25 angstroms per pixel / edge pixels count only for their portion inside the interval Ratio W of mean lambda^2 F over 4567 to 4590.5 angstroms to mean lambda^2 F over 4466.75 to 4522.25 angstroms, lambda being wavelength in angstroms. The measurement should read 1.03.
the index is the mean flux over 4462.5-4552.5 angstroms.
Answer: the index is 25.3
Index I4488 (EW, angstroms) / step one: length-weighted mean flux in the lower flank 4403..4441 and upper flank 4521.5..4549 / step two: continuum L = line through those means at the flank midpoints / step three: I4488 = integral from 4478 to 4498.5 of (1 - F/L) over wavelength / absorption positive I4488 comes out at -1.3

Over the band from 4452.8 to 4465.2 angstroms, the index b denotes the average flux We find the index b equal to 22.5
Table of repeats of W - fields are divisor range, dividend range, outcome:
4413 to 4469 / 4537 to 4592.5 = 1.17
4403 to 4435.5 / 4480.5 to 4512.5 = 1.15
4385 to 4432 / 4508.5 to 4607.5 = 1.23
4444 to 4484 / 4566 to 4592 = 1.15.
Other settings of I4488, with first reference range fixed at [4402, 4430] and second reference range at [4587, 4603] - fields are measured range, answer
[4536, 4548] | 0.3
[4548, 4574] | 0.6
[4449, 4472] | 0.7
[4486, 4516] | -1.6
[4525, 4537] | 0.5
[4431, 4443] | -0.2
